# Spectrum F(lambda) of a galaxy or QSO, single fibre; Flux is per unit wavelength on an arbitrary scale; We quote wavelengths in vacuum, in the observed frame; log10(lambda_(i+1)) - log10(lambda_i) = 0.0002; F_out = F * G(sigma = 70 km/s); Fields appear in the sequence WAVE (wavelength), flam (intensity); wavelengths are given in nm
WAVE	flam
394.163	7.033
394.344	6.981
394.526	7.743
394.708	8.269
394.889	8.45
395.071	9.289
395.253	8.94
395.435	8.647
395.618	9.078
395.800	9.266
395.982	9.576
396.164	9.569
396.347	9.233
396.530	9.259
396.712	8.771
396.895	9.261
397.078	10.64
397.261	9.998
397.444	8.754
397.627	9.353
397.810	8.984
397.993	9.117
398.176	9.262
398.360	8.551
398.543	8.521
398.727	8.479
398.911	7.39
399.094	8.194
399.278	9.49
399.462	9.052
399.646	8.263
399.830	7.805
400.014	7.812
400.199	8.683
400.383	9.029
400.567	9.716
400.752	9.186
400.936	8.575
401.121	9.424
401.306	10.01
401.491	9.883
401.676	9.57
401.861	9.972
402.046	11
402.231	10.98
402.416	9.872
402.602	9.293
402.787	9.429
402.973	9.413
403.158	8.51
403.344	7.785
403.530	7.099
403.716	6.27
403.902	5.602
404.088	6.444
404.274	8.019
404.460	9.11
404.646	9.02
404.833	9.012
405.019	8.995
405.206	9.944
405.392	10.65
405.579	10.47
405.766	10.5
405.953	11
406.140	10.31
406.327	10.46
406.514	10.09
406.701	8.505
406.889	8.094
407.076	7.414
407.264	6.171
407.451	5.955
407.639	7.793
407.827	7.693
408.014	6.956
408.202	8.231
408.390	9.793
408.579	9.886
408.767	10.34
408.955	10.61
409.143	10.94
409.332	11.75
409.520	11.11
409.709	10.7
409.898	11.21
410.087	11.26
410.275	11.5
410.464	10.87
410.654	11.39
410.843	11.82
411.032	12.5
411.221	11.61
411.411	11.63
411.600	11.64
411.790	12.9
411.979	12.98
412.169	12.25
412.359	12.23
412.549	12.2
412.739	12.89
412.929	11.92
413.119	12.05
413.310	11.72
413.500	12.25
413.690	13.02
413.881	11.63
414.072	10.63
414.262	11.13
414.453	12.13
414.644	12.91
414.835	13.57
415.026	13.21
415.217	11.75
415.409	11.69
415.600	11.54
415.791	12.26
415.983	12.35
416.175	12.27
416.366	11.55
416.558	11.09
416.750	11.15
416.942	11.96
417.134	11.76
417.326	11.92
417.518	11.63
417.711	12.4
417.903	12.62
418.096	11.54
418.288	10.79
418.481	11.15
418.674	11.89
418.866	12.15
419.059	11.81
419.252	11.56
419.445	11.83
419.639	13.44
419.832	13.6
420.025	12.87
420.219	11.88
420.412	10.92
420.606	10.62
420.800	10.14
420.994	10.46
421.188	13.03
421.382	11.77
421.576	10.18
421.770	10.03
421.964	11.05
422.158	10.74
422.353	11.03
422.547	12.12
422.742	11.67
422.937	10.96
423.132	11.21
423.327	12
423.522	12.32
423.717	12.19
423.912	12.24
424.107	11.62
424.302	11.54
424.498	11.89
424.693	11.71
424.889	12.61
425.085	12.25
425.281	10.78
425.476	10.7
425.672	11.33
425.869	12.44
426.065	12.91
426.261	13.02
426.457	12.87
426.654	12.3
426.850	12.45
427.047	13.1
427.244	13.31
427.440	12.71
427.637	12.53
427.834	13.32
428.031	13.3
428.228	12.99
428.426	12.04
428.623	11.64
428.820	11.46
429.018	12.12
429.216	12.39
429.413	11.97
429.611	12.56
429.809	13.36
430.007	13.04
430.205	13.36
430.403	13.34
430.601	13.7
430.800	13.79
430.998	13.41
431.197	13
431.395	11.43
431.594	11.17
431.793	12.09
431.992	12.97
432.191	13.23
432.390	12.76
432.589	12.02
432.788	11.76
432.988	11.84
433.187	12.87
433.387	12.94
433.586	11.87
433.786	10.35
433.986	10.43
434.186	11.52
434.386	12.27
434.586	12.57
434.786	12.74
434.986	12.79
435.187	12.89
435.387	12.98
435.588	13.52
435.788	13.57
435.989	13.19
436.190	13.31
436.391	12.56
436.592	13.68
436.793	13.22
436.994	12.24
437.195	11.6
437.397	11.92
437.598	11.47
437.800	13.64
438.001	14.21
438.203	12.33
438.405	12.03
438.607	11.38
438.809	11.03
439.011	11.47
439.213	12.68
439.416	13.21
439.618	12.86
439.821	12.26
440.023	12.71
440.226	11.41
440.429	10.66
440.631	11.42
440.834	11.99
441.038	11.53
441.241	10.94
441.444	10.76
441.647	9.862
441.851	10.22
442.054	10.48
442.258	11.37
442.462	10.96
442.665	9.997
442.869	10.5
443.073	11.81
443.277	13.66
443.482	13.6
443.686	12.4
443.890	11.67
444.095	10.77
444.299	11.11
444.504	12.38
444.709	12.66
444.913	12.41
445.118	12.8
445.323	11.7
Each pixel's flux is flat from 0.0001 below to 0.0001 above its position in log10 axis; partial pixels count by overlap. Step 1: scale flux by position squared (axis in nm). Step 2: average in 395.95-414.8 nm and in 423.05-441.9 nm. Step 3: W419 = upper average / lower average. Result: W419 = 1.42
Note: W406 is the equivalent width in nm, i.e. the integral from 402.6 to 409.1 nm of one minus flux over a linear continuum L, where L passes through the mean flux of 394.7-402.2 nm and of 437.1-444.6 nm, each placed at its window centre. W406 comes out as 0.58 nm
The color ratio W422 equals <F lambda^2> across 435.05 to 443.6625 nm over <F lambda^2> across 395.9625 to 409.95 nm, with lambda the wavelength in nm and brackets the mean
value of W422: 1.58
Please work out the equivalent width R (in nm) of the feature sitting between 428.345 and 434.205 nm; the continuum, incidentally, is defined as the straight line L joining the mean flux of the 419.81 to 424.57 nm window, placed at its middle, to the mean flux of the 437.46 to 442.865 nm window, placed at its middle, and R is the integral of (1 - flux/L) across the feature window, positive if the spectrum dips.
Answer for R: -0.405 nm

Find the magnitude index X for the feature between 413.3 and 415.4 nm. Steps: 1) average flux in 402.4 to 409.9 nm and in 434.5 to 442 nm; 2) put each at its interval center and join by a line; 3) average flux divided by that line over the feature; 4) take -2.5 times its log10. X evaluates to -0.23 mag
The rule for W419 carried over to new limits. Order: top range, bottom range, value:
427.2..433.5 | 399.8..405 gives 1.64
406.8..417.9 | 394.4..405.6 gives 1.33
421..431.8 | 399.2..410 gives 1.48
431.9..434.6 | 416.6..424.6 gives 1.10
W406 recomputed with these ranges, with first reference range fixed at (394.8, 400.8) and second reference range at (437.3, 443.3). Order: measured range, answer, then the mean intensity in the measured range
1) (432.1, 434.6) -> -0.176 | 12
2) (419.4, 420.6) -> -0.225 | 12.3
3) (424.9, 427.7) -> -0.408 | 12.3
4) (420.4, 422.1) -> -0.074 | 10.9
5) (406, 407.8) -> 0.222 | 8.35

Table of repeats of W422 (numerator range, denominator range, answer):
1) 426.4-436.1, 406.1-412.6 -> 1.35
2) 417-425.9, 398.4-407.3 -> 1.43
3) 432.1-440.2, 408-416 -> 1.20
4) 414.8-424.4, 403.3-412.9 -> 1.25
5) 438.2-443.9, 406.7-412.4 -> 1.31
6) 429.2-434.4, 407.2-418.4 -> 1.20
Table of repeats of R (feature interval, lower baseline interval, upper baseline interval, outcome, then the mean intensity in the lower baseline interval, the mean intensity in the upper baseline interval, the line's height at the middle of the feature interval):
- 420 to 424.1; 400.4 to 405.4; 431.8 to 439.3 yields -0.14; 8.96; 12.4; 11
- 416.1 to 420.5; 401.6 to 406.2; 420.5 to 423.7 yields -0.45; 9.12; 11.2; 10.8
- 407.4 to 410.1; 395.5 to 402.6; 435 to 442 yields 0.09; 9.2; 12.2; 9.93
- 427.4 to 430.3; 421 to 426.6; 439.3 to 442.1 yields -0.24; 11.7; 11.5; 11.6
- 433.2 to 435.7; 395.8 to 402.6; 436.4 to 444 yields -0.17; 9.2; 11.9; 11.5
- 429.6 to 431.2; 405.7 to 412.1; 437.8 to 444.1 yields -0.30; 10.2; 11.7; 11.2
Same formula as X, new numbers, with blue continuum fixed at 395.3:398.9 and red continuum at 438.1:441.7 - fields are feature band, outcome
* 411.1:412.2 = -0.212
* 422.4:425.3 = -0.103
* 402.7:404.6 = 0.218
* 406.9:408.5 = 0.280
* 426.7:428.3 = -0.180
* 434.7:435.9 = -0.146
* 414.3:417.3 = -0.175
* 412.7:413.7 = -0.206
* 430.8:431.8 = -0.110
